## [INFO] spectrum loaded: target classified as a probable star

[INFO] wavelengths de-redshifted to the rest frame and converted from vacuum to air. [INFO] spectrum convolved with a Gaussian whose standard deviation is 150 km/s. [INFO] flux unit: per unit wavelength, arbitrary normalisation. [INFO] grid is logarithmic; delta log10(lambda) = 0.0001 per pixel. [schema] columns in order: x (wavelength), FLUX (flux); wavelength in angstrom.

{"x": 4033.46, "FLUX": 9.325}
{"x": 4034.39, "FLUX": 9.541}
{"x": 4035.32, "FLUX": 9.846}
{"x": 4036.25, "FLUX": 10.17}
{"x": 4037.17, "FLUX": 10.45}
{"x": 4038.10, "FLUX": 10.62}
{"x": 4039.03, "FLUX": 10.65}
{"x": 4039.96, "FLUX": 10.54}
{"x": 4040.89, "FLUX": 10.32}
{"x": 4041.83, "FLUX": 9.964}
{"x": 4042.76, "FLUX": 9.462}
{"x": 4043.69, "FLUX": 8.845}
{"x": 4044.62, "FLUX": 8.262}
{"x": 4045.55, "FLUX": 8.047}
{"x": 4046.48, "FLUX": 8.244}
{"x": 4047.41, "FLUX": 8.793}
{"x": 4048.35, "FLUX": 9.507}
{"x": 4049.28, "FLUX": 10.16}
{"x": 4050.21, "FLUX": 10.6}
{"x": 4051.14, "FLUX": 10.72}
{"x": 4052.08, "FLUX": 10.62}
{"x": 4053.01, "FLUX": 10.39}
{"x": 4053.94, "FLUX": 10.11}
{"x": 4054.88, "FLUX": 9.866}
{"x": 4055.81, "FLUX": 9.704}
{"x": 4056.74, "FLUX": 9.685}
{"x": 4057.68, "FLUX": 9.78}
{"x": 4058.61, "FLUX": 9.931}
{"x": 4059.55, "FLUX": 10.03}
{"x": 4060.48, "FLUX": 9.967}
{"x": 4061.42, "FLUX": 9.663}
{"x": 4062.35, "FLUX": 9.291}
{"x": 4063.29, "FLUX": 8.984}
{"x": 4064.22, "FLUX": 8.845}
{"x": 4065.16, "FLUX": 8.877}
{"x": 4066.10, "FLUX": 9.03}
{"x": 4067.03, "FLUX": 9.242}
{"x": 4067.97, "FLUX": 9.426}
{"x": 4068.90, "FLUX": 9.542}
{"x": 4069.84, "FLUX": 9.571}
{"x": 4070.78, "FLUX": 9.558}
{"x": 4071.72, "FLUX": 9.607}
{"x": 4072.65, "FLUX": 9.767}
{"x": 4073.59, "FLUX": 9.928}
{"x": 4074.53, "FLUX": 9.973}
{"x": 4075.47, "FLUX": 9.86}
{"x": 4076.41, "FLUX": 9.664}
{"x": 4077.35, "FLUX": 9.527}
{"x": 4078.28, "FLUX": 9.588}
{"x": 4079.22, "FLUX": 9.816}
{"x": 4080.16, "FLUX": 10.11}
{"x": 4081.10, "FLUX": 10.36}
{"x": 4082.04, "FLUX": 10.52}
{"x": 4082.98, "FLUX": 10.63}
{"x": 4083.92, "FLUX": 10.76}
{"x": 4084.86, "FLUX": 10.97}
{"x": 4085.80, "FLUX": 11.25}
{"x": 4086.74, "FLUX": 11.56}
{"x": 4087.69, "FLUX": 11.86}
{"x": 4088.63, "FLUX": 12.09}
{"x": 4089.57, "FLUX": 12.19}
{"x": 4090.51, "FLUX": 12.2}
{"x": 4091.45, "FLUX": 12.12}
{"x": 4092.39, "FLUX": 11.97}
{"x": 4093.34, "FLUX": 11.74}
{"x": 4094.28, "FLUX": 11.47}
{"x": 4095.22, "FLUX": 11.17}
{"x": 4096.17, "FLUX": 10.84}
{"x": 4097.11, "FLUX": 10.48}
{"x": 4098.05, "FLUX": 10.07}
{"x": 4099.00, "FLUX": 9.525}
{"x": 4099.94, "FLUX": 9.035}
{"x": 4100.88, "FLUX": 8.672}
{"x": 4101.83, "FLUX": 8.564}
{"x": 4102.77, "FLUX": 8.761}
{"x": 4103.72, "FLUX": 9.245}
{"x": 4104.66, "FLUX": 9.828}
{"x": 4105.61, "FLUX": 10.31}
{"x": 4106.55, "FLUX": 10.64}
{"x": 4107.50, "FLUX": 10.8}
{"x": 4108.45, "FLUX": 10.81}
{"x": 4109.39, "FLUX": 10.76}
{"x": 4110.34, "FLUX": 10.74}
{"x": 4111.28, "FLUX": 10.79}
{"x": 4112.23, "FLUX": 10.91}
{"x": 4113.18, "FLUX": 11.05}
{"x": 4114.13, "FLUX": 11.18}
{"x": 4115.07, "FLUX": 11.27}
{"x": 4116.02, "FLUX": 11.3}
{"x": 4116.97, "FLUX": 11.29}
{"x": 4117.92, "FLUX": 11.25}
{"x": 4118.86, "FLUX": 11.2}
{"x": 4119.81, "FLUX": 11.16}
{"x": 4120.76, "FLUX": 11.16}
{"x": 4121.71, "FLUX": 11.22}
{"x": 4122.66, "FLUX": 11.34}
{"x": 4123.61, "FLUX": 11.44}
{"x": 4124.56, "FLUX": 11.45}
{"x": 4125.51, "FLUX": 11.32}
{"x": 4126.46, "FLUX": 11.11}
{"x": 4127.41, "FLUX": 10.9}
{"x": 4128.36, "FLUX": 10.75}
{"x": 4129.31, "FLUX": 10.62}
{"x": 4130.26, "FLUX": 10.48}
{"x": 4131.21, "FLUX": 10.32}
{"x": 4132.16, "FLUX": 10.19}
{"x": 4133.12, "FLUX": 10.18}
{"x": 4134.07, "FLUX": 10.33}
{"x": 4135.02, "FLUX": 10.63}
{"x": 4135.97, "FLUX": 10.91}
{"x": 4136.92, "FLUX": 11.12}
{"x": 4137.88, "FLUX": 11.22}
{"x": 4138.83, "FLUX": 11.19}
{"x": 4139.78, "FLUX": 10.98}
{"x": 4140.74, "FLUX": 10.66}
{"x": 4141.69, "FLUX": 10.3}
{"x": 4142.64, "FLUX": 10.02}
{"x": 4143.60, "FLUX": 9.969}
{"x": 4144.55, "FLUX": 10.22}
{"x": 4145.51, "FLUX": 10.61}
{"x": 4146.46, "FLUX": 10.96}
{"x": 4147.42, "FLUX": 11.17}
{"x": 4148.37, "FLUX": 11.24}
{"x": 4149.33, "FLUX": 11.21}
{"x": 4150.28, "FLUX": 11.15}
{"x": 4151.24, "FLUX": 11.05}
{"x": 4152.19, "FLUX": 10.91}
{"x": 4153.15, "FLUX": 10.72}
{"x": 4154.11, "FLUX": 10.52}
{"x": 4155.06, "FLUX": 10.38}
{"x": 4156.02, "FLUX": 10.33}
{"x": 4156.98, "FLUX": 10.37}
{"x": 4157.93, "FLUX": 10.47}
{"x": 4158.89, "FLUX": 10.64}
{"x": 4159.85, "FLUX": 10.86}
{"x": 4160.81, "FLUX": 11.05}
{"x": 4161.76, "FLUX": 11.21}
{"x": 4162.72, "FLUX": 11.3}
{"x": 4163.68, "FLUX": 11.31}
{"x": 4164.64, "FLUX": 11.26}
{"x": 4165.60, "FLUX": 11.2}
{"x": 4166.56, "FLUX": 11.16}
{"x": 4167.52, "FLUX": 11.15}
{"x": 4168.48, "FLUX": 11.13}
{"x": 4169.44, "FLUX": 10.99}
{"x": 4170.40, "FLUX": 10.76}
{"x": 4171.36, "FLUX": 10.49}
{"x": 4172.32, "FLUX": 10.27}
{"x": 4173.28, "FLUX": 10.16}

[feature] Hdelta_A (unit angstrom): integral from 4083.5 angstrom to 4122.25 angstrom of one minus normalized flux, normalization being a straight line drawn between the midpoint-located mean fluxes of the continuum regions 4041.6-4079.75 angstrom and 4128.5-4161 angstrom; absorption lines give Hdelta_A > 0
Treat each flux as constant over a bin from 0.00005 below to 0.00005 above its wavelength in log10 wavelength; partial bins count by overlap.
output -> -2.73 angstrom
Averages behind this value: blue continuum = 9.57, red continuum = 10.7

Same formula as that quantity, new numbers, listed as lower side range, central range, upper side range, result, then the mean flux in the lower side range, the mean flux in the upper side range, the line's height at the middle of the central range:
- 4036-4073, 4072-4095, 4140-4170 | -1.88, 9.67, 10.8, 10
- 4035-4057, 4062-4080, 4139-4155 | 1.00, 9.82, 10.7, 10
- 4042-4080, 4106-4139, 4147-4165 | -1.61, 9.57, 10.9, 10.4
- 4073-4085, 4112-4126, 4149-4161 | -1.08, 10.1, 10.7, 10.4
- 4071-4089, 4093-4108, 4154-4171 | 0.65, 10.4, 10.9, 10.5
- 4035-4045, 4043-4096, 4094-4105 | -1.37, 9.94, 9.78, 9.86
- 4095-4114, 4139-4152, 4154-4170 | -0.07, 10.2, 10.9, 10.7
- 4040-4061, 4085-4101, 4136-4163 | -1.52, 9.7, 10.8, 10.2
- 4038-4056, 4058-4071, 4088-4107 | 0.78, 9.75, 10.6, 10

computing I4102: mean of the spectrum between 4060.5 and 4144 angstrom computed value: 10.5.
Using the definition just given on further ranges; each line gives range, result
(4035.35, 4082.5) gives 9.73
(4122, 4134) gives 10.8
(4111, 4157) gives 10.9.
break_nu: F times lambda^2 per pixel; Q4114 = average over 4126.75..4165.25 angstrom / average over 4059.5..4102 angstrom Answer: 1.1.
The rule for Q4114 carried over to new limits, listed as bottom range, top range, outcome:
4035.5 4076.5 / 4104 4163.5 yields 1.16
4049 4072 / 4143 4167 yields 1.17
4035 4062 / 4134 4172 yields 1.16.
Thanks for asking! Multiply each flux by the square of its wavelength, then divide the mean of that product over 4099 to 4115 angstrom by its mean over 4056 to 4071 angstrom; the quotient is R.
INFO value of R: 1.10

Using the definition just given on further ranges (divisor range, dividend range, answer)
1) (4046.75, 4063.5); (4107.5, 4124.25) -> 1.16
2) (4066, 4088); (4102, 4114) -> 1.04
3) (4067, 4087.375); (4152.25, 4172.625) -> 1.12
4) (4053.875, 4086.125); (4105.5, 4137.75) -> 1.14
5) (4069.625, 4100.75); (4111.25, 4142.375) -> 1.05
